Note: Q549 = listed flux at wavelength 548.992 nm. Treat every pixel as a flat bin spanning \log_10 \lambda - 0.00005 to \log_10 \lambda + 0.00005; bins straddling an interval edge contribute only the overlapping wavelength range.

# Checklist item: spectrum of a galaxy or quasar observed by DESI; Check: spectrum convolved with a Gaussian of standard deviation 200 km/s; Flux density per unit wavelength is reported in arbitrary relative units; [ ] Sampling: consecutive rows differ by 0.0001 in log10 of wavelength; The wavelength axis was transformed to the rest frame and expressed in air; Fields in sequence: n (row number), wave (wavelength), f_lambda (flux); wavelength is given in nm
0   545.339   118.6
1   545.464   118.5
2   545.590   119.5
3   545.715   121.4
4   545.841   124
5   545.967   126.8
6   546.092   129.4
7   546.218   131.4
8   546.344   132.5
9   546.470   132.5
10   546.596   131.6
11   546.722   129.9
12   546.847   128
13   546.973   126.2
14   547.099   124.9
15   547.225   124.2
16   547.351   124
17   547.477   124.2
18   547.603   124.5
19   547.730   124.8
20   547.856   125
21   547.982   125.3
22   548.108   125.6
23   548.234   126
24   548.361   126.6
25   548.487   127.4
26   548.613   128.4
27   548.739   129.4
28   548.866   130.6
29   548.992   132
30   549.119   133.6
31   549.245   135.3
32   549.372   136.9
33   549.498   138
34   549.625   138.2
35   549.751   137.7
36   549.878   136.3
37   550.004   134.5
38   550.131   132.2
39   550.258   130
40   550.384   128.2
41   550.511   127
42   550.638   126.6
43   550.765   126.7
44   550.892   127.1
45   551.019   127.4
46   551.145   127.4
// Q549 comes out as 132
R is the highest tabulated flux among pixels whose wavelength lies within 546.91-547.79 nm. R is 126.2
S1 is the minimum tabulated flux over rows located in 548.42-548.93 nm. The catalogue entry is 127.4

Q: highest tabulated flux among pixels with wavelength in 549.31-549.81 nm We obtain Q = 138.2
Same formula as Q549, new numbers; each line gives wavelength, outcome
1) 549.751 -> 137.7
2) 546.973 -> 126.2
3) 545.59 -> 119.5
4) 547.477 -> 124.2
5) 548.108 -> 125.6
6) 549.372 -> 136.9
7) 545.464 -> 118.5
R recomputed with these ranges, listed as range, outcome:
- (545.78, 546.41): 132.5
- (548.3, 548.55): 127.4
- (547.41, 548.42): 126.6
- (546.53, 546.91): 131.6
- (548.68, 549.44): 136.9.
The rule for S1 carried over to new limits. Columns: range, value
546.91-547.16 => 124.9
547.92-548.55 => 125.3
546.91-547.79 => 124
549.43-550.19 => 132.2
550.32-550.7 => 126.6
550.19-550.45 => 128.2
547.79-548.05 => 125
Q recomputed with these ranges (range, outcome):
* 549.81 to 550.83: 136.3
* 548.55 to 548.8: 129.4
